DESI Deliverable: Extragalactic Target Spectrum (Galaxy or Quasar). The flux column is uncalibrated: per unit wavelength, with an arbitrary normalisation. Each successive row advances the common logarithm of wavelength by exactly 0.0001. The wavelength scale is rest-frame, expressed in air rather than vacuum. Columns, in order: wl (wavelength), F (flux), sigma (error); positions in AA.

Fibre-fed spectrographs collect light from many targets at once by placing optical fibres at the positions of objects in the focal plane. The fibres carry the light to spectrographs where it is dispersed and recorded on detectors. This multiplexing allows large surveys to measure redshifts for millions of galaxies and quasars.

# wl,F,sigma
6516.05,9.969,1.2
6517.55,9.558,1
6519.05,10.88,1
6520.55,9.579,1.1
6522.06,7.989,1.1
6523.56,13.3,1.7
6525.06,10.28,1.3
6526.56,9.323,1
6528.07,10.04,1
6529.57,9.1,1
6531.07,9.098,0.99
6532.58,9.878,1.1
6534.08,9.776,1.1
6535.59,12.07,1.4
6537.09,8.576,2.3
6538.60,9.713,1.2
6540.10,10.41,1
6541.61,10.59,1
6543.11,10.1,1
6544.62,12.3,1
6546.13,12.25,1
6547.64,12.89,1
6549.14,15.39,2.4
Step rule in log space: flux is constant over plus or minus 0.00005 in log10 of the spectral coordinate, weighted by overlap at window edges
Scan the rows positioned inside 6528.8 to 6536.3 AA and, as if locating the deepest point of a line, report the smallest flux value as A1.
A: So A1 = 9.098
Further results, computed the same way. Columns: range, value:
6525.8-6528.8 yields 9.323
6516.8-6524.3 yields 7.989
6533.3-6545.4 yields 8.576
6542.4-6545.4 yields 10.1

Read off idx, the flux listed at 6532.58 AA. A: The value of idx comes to 9.878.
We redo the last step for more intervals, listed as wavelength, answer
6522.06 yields 7.989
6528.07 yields 10.04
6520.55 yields 9.579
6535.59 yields 12.07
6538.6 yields 9.713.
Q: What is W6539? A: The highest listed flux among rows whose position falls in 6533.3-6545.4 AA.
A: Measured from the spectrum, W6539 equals 12.3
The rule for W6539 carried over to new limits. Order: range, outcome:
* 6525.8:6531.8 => 10.04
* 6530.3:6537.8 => 12.07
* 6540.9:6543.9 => 10.59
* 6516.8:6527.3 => 13.3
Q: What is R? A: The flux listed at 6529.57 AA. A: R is 9.1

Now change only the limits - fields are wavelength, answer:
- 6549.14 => 15.39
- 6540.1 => 10.41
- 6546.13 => 12.25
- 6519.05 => 10.88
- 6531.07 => 9.098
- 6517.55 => 9.558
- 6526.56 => 9.323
